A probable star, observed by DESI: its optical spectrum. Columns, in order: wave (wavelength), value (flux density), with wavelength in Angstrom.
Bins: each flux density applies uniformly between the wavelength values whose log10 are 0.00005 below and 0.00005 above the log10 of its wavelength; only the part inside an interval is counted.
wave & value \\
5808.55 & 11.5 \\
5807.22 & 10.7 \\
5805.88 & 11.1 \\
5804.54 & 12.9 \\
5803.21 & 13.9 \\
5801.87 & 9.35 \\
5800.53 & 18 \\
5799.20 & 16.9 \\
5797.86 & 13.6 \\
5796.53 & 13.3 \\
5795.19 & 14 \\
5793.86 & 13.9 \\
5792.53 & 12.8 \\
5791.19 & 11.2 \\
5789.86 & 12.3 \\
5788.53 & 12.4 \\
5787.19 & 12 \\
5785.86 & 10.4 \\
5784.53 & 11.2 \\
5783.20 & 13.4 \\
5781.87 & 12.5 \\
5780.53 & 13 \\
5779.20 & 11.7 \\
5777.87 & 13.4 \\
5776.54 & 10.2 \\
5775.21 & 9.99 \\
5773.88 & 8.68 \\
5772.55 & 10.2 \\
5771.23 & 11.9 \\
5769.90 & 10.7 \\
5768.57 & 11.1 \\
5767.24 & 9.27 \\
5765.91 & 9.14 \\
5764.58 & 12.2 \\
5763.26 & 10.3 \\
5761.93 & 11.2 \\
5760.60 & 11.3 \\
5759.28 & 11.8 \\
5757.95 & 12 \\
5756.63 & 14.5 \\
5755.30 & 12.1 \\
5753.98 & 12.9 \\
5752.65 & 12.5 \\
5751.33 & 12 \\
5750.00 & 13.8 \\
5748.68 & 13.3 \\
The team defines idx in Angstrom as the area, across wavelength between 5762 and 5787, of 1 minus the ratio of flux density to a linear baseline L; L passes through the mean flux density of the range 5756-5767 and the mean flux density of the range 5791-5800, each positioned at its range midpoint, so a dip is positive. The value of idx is 2.6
